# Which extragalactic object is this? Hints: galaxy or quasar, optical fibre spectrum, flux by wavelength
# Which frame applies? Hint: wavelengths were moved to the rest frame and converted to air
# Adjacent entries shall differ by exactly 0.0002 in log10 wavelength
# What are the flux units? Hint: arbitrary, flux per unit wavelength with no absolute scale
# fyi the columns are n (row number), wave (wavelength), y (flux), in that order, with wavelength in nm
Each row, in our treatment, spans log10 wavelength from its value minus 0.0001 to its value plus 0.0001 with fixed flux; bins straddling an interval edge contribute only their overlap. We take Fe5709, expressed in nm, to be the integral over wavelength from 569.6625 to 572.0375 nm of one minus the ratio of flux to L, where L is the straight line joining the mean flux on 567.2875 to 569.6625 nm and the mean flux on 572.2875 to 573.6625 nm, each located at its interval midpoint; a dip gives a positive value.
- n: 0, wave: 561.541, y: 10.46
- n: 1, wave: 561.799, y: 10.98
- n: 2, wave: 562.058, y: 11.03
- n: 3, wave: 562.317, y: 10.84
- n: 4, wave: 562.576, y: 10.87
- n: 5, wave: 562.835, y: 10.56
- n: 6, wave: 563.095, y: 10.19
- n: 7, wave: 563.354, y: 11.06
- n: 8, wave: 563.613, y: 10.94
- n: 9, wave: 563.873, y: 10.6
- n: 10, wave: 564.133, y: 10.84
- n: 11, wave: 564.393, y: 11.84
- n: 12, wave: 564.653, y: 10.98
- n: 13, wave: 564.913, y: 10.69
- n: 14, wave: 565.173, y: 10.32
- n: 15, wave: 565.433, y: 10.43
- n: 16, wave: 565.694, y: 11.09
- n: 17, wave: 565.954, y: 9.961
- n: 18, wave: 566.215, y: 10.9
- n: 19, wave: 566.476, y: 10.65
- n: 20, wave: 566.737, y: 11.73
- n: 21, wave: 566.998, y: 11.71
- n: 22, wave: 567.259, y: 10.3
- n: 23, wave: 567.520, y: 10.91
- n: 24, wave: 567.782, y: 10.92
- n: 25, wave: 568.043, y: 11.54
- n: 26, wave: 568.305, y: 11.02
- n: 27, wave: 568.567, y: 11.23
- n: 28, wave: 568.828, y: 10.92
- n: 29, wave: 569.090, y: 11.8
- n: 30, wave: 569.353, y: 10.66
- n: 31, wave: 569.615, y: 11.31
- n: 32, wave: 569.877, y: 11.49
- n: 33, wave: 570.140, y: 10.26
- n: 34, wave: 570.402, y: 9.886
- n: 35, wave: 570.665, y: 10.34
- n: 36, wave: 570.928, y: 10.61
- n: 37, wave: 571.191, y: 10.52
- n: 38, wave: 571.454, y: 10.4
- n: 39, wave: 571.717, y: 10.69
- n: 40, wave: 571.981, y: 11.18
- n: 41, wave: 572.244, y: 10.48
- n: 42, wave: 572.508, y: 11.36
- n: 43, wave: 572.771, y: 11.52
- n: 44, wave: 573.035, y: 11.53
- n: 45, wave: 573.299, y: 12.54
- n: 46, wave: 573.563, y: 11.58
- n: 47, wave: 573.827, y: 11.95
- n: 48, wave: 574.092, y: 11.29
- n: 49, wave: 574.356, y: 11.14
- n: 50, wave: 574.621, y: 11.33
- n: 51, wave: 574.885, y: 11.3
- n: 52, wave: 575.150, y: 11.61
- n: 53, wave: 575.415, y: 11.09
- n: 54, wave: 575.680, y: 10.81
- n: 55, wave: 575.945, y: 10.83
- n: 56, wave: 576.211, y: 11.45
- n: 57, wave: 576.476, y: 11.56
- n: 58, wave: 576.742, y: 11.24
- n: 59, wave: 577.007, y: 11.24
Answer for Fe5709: 0.16 nm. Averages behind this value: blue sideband 11.1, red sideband 11.6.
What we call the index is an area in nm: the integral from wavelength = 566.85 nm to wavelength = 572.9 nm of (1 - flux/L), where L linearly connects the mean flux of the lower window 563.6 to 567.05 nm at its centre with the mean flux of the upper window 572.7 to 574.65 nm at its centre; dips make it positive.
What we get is 0.20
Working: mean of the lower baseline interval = 10.9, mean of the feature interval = 10.9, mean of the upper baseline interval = 11.6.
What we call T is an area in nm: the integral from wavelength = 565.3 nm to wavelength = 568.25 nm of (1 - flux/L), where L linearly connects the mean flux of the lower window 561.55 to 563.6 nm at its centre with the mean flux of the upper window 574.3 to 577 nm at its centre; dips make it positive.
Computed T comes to 0.00 nm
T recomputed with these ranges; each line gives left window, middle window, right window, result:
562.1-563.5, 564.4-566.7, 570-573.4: 0.01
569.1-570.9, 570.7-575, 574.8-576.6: -0.08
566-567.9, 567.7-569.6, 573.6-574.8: -0.02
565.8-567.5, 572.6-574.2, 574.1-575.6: -0.07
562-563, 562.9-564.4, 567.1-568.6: 0.00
